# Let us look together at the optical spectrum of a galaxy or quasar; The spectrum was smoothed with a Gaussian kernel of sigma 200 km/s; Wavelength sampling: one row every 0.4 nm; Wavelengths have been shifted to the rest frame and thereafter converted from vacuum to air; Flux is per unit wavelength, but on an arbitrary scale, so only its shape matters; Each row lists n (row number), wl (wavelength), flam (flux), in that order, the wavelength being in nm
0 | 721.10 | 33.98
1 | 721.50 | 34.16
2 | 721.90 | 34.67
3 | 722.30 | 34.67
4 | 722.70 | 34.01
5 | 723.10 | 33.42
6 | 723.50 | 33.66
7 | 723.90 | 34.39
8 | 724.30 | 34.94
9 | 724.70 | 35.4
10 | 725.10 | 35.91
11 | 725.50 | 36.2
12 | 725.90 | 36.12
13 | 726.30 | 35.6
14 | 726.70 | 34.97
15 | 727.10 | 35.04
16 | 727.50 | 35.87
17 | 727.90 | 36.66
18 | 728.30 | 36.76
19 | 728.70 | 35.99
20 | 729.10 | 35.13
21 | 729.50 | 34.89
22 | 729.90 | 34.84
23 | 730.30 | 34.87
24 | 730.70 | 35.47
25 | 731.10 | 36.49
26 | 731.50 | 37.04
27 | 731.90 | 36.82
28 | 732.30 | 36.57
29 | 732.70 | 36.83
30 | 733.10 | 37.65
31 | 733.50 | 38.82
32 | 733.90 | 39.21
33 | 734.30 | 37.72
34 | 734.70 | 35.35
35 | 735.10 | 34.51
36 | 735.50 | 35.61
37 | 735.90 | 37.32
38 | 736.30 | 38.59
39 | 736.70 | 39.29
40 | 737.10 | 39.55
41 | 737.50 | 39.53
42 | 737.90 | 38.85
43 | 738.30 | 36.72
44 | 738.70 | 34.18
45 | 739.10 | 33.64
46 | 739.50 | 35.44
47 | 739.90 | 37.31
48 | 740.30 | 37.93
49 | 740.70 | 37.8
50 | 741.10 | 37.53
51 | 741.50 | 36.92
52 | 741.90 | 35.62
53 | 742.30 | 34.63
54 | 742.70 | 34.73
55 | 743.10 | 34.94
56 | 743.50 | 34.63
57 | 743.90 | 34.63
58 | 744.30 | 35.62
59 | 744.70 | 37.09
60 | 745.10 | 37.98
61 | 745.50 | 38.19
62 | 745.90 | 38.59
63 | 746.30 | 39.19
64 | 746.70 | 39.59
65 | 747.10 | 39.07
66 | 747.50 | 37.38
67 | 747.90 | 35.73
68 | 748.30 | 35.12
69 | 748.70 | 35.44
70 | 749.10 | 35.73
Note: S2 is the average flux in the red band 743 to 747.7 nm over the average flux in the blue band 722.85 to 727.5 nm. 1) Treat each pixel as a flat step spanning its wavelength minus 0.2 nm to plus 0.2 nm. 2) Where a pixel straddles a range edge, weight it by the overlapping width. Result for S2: 1.1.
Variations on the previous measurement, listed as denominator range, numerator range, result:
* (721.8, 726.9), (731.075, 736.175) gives 1.06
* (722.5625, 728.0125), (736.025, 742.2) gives 1.06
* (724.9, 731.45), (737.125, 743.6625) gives 1.02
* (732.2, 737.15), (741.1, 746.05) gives 0.97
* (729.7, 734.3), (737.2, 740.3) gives 1.00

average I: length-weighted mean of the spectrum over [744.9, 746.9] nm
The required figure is 38.7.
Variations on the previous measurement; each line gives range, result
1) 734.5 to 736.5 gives 36.3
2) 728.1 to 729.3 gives 36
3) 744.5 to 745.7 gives 37.8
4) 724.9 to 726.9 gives 35.8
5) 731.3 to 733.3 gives 37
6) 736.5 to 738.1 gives 39.3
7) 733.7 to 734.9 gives 37.4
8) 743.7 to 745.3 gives 36.3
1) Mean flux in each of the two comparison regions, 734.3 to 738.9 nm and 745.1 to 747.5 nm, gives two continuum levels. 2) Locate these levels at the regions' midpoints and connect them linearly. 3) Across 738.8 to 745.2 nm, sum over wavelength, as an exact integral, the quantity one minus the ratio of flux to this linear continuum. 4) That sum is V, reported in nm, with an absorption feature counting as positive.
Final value 0.35 nm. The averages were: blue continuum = 37.2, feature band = 36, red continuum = 38.7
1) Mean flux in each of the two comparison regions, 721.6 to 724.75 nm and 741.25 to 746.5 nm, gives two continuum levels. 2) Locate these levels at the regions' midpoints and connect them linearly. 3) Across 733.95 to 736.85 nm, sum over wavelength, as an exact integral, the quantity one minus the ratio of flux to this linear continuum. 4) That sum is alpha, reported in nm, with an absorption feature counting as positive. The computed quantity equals -0.12 nm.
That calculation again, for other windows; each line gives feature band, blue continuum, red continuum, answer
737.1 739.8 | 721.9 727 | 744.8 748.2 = 0.02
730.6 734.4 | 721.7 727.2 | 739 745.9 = -0.19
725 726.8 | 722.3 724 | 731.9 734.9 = -0.05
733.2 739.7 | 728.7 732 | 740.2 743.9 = -0.24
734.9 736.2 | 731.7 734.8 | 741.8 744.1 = 0.03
